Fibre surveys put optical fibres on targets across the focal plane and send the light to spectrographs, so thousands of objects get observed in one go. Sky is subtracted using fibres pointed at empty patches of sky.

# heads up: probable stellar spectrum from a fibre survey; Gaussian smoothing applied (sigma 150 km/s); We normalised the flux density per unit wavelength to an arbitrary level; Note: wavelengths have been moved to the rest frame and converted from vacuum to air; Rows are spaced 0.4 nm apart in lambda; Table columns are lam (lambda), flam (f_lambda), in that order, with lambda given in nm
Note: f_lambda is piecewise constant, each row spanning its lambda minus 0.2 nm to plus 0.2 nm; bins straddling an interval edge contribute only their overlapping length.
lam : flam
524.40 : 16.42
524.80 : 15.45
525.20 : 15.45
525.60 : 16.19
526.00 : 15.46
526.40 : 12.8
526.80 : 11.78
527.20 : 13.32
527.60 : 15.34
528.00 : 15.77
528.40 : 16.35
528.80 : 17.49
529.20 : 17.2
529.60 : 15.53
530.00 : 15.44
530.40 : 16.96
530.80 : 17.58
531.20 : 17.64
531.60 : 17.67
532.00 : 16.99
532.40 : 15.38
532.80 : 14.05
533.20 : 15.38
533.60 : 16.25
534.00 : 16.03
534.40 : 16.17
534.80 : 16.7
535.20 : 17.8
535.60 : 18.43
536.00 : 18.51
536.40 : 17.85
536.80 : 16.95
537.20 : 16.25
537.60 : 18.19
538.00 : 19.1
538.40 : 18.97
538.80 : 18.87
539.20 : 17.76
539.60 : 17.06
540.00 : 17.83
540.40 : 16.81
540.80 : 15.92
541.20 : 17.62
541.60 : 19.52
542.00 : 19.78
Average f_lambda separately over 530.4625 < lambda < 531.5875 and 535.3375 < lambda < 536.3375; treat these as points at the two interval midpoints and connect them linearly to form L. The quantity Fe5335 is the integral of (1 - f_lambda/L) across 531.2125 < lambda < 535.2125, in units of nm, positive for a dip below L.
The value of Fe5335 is 0.37 nm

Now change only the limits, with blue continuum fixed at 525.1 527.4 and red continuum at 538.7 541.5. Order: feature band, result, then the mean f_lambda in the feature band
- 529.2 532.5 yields -0.327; 16.7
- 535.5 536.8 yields -0.123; 18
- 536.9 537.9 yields -0.035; 17.4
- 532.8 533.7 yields 0.024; 15.4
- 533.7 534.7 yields -0.010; 16.2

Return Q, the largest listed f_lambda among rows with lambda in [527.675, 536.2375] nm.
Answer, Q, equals 18.51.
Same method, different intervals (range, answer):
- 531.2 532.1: 17.67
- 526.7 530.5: 17.49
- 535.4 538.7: 19.1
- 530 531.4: 17.64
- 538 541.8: 19.52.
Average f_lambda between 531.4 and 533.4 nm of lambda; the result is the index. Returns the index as 15.9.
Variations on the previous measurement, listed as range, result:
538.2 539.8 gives 18.2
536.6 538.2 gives 17.6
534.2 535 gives 16.4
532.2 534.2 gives 15.4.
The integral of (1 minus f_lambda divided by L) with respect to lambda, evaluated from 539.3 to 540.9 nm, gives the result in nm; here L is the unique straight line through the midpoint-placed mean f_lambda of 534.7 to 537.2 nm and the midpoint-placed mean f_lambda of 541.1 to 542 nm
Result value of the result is 0.14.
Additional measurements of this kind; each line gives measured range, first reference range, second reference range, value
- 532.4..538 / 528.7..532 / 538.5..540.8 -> 0.138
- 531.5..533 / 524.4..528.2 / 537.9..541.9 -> 0.020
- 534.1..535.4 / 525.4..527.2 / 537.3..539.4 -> 0.023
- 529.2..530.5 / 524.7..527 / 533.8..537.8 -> -0.040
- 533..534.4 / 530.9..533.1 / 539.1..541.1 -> 0.049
